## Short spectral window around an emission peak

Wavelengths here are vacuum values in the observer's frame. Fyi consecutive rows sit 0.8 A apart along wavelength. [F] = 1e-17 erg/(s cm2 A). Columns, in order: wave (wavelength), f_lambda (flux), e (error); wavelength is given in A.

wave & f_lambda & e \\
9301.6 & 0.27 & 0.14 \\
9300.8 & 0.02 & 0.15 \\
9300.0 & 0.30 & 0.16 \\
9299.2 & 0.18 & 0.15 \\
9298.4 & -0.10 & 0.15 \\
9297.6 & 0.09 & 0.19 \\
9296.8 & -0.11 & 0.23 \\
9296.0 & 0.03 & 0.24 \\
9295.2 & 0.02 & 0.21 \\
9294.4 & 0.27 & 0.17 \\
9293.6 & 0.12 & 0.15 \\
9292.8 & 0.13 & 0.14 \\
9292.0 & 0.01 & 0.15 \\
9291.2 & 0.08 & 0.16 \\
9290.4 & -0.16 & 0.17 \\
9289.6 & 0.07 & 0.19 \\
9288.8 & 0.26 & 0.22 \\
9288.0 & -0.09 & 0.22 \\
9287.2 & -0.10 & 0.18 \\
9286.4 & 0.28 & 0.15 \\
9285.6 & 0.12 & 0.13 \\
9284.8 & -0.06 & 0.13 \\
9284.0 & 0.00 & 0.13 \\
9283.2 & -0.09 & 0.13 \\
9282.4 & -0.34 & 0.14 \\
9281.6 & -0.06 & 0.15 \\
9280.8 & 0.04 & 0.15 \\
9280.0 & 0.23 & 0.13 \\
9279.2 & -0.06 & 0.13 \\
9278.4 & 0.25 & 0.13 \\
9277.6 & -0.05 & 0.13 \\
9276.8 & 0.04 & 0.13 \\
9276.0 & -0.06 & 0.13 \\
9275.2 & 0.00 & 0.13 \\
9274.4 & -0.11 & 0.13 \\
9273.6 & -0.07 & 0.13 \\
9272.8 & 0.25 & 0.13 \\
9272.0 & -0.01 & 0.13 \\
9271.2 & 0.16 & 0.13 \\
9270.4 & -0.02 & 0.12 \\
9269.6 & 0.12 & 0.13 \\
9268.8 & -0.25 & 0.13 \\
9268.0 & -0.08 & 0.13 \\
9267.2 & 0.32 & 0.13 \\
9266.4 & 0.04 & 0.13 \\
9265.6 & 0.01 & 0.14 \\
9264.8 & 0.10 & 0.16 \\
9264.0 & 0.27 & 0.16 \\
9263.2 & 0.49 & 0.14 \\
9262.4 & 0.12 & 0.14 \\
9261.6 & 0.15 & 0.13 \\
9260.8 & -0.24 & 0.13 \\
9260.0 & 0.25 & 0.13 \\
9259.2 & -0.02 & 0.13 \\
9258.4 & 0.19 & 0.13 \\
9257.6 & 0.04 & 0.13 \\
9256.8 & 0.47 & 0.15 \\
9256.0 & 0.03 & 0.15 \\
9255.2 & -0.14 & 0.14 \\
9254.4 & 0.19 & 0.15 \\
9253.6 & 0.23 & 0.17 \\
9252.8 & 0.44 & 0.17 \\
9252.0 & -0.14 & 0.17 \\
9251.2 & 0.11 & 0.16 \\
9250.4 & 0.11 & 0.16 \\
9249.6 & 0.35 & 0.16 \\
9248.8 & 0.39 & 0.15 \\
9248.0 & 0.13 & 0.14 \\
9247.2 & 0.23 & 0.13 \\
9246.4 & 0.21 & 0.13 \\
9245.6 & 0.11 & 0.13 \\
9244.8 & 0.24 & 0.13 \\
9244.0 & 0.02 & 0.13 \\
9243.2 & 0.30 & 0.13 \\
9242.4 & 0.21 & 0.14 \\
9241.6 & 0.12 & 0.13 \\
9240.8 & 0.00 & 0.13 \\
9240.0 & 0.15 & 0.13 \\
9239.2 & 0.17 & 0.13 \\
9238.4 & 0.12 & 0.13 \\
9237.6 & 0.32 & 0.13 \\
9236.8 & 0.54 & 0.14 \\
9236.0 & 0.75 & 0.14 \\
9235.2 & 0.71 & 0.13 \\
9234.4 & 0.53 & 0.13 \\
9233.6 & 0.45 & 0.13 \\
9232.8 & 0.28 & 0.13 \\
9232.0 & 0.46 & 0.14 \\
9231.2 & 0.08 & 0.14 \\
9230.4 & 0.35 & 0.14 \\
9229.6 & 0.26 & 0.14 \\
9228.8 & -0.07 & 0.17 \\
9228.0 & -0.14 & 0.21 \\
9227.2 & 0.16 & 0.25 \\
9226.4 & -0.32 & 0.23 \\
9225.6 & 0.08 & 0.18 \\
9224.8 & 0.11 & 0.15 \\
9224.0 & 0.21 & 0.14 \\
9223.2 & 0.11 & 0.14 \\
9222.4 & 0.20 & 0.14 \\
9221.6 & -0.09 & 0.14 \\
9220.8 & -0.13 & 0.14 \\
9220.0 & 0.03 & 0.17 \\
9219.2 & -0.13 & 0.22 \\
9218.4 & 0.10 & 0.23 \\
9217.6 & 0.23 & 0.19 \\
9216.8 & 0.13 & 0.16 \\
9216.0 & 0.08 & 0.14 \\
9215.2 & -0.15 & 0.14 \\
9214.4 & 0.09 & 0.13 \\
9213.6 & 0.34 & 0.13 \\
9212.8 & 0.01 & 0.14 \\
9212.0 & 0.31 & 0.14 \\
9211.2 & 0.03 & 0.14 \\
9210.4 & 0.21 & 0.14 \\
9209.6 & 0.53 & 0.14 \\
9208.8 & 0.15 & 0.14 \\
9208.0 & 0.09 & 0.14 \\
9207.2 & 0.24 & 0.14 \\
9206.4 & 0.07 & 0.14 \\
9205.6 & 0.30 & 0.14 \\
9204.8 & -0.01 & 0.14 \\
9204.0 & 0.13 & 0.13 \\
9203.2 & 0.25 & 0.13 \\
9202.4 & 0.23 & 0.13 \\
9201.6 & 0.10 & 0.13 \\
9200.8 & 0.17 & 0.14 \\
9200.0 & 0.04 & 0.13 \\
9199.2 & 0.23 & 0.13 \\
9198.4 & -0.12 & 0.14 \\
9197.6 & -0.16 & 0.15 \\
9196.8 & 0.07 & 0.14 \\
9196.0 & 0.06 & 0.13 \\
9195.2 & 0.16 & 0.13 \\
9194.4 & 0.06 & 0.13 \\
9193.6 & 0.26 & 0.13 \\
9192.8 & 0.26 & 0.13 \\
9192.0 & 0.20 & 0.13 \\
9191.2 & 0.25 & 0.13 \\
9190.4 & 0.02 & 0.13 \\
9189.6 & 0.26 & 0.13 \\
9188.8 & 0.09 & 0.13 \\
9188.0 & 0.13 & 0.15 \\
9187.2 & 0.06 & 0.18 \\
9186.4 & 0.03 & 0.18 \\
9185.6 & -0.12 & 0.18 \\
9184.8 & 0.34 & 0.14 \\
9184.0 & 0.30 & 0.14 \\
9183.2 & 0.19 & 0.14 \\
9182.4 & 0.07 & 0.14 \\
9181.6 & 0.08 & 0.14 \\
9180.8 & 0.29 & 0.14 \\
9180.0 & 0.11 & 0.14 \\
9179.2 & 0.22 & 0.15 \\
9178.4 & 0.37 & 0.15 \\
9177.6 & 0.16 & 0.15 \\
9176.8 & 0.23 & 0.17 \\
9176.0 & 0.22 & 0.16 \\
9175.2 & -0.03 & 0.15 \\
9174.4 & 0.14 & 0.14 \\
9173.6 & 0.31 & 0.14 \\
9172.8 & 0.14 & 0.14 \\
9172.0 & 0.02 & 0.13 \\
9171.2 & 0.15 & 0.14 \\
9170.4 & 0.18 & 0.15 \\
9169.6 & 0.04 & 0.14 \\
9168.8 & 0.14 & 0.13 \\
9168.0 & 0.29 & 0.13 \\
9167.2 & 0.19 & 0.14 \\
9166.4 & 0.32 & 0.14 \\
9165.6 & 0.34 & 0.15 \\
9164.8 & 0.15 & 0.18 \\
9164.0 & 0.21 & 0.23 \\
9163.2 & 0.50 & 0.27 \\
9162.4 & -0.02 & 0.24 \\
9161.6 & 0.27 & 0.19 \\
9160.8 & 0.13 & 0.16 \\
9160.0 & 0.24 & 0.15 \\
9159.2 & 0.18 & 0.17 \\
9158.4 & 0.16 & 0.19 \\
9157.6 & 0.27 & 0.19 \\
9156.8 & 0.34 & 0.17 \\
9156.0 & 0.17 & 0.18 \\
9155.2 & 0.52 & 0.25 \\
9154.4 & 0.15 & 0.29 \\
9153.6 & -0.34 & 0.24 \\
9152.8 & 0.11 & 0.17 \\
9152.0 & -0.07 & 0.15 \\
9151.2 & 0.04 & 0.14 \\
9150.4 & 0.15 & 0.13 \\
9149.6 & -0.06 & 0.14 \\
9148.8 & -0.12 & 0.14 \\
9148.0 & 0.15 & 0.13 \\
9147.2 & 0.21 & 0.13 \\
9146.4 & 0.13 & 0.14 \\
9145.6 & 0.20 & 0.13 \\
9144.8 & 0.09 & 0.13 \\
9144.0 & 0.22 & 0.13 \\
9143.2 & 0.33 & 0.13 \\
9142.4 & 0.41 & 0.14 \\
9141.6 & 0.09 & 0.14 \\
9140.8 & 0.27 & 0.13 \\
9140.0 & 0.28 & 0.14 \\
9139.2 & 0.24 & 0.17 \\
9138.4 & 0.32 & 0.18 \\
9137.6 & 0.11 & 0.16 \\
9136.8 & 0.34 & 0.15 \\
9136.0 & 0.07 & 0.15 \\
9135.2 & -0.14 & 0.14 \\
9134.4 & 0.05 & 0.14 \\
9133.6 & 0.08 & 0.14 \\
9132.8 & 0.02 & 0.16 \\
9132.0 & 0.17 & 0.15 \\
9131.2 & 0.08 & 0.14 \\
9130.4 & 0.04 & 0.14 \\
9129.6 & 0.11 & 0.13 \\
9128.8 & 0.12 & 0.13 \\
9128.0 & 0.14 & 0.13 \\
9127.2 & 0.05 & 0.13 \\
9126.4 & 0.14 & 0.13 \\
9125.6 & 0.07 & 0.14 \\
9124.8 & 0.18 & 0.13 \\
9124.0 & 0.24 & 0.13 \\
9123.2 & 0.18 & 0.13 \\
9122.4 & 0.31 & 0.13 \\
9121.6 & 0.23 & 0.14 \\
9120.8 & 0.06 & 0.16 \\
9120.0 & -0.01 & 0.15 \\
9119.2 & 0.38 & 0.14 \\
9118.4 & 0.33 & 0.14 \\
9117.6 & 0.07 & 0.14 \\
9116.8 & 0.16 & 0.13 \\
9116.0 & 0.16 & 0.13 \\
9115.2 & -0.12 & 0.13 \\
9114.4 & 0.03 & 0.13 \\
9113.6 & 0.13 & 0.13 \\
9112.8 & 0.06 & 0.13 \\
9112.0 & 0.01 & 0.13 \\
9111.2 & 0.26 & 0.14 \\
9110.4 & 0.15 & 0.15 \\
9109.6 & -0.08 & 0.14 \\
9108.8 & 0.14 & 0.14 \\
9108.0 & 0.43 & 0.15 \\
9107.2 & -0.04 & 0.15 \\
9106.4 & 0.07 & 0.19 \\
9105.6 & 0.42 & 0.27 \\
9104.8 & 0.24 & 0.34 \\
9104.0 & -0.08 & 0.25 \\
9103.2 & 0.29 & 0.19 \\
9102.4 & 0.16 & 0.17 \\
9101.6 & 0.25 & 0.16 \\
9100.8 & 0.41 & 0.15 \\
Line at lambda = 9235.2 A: H-gamma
